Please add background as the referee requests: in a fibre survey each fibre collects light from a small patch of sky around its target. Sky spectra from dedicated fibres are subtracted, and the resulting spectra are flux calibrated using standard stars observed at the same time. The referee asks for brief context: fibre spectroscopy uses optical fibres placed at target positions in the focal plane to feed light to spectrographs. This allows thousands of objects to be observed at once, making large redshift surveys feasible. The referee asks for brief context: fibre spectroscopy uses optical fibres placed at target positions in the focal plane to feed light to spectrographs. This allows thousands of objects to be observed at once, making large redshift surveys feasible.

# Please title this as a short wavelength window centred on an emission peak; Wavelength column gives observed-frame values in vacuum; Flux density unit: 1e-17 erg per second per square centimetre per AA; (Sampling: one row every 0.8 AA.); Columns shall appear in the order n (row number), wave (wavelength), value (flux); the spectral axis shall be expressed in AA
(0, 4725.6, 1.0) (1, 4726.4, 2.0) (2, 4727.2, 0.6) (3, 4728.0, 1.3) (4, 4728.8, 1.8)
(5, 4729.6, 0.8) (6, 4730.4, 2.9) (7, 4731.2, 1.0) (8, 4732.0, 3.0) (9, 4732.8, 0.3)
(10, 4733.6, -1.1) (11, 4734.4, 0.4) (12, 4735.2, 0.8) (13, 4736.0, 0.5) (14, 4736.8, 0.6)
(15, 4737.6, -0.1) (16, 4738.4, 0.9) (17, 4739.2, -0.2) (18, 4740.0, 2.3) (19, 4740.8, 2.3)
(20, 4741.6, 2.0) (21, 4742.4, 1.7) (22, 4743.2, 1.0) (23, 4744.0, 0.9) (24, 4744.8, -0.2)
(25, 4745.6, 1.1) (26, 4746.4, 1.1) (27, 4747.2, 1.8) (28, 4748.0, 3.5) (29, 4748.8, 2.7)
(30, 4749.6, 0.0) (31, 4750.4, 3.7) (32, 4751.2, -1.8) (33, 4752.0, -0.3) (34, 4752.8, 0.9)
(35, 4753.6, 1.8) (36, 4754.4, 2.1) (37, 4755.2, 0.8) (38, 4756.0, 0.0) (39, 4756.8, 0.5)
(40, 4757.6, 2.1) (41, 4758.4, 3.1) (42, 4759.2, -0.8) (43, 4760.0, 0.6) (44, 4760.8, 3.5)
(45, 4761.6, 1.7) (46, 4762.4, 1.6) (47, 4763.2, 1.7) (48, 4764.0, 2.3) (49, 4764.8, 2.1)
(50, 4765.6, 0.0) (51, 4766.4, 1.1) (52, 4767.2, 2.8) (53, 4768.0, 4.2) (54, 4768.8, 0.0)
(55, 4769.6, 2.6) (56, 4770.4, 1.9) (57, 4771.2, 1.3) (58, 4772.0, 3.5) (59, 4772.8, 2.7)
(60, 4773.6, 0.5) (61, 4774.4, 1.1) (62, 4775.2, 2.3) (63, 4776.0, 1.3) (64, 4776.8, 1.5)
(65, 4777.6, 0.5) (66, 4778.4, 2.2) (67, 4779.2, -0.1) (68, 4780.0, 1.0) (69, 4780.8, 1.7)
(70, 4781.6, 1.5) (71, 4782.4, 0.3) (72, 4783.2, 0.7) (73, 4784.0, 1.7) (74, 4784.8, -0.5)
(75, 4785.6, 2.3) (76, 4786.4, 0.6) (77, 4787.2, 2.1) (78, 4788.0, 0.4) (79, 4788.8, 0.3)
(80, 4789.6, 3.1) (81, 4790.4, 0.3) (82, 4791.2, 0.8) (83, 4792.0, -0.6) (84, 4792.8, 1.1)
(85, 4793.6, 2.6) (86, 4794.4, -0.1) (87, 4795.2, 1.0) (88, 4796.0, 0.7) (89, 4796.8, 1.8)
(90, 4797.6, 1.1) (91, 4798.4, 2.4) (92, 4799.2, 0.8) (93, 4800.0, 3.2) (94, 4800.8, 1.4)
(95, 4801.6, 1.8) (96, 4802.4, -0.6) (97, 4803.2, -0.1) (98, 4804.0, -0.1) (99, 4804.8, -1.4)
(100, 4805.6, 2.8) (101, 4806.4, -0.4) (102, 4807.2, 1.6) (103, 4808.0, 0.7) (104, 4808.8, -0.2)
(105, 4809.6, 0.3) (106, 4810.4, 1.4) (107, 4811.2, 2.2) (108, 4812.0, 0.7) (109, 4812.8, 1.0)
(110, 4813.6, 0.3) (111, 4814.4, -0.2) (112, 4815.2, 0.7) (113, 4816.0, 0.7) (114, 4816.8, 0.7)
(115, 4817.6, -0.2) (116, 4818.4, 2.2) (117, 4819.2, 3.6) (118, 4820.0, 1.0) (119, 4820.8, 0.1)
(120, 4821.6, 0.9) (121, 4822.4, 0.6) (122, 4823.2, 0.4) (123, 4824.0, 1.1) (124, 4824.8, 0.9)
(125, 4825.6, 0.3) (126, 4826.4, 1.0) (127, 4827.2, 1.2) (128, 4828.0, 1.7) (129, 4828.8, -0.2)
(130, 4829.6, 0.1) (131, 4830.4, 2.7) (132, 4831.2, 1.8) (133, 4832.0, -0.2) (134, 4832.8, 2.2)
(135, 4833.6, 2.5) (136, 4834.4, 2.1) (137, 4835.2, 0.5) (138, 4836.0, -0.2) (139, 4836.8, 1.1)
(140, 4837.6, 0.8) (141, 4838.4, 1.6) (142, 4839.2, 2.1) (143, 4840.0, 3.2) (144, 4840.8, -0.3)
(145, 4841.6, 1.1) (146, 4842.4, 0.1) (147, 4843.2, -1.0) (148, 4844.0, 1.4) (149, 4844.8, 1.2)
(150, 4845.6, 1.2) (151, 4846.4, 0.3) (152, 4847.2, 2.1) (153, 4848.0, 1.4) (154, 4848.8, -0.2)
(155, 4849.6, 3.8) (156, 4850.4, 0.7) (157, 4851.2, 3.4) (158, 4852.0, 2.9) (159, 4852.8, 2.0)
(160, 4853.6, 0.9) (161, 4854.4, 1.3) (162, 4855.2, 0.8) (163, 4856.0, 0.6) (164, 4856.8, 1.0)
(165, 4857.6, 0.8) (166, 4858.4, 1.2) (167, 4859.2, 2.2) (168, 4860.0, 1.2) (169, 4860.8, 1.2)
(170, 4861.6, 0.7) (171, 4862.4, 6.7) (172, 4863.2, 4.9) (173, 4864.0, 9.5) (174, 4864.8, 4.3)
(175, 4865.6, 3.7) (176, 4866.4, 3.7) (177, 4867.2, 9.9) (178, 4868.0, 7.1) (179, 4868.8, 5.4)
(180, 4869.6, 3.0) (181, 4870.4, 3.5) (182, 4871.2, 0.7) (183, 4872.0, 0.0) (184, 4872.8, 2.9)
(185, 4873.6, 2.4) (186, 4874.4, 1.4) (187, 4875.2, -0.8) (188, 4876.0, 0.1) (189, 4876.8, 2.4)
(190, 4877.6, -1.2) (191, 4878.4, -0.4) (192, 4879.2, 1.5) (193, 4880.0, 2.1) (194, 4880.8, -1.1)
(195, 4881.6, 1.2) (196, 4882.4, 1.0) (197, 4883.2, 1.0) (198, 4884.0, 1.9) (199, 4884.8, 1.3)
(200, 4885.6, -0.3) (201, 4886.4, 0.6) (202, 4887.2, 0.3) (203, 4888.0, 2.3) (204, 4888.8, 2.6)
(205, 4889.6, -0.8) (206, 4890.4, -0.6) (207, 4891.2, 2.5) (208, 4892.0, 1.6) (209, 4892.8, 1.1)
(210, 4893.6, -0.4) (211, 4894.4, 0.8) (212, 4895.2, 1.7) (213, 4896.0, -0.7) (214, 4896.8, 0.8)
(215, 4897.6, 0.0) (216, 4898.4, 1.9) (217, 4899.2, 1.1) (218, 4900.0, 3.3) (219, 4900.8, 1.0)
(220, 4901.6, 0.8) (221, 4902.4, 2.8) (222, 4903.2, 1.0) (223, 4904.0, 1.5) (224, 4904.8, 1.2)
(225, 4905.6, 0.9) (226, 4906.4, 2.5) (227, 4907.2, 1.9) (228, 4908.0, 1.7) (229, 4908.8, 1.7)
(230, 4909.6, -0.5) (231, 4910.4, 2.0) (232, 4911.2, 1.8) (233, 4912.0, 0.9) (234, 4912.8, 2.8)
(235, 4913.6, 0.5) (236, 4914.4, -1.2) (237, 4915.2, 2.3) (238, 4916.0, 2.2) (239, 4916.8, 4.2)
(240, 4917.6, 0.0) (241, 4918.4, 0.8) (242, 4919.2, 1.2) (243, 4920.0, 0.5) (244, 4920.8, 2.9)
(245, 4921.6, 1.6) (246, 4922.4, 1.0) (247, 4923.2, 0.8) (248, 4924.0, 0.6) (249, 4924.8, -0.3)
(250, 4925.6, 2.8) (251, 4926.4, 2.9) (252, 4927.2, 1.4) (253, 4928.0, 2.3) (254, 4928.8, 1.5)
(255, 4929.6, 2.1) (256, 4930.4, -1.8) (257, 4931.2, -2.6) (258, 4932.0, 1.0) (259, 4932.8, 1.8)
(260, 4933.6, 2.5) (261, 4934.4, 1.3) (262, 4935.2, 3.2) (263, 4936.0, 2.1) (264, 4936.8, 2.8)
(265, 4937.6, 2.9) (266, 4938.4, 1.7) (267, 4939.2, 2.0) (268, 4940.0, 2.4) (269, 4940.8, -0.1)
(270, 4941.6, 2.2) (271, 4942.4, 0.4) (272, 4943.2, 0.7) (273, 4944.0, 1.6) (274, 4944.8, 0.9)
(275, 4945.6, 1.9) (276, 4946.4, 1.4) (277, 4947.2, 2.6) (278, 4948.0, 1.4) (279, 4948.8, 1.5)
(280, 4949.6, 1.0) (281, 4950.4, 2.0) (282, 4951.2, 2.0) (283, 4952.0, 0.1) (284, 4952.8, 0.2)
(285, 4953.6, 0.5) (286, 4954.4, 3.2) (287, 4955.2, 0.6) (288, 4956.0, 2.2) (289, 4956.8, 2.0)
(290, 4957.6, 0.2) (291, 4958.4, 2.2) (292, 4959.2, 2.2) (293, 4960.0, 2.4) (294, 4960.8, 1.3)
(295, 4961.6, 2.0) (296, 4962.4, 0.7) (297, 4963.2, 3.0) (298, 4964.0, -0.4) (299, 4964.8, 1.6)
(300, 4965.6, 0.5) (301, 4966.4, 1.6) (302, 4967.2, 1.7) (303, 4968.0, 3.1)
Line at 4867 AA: [O II] 3727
